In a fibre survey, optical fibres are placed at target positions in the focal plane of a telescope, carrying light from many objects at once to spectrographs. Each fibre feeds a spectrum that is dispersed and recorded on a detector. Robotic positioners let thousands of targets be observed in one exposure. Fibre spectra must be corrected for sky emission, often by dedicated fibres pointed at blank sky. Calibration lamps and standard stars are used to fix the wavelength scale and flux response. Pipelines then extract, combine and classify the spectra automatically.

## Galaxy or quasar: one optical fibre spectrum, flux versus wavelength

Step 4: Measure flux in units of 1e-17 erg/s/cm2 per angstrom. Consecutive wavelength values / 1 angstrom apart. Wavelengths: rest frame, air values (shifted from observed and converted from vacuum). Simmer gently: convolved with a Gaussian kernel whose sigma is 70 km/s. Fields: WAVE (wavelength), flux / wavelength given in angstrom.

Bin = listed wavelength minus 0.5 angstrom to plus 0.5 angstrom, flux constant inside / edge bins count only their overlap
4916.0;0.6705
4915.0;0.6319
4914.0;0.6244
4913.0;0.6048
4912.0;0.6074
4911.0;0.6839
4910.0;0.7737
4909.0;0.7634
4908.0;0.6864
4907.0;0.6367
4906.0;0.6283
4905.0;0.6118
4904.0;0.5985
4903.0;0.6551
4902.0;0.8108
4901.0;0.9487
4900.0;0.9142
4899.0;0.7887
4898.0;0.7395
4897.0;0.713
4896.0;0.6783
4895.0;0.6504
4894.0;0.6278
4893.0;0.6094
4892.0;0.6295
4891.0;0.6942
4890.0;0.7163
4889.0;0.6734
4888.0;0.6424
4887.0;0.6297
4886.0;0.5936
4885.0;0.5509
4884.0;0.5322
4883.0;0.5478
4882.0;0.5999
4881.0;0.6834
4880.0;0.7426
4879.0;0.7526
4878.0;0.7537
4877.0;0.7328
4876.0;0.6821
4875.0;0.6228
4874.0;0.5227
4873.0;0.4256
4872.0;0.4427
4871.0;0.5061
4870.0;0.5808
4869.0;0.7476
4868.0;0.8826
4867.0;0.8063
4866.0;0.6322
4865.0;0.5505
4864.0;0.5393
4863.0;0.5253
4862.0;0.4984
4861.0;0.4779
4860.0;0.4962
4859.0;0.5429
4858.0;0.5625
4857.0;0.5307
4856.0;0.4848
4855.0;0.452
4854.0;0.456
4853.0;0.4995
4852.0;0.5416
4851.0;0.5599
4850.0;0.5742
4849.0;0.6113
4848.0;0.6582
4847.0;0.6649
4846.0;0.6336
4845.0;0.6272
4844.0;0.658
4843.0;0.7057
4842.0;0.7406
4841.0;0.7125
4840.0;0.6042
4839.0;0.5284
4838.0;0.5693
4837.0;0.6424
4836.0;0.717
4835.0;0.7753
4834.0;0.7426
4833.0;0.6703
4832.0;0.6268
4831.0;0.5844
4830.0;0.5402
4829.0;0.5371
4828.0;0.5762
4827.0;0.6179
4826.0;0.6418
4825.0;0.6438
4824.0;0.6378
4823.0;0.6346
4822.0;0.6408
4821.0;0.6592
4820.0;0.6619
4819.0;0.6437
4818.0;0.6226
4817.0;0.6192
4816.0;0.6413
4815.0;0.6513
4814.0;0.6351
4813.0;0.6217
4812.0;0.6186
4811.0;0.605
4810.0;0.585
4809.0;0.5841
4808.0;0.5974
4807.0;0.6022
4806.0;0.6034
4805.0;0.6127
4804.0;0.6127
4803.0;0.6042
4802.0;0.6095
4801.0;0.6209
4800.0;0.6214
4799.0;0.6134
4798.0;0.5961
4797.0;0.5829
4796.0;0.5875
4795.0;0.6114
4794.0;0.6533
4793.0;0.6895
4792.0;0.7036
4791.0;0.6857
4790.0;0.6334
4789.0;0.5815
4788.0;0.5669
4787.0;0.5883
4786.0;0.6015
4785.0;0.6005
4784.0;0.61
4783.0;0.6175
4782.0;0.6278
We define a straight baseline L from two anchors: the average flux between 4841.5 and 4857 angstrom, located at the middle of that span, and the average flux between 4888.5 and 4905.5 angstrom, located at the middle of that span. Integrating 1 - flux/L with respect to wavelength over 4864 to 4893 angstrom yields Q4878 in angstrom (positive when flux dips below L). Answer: 1.1 angstrom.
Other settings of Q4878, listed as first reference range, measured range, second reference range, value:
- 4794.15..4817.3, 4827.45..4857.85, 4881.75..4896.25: 0.5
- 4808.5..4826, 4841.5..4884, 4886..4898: 3.2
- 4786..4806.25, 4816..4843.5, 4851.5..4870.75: -2.2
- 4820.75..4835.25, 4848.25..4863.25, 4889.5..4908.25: 3.1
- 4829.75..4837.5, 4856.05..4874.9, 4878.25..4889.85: 2.3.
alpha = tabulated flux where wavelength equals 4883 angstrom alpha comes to 0.5478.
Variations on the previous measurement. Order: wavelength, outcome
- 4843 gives 0.7057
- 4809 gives 0.5841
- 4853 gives 0.4995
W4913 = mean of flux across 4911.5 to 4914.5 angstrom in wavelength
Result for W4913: 0.612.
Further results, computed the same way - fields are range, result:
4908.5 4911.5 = 0.74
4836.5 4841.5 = 0.611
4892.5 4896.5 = 0.641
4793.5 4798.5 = 0.606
